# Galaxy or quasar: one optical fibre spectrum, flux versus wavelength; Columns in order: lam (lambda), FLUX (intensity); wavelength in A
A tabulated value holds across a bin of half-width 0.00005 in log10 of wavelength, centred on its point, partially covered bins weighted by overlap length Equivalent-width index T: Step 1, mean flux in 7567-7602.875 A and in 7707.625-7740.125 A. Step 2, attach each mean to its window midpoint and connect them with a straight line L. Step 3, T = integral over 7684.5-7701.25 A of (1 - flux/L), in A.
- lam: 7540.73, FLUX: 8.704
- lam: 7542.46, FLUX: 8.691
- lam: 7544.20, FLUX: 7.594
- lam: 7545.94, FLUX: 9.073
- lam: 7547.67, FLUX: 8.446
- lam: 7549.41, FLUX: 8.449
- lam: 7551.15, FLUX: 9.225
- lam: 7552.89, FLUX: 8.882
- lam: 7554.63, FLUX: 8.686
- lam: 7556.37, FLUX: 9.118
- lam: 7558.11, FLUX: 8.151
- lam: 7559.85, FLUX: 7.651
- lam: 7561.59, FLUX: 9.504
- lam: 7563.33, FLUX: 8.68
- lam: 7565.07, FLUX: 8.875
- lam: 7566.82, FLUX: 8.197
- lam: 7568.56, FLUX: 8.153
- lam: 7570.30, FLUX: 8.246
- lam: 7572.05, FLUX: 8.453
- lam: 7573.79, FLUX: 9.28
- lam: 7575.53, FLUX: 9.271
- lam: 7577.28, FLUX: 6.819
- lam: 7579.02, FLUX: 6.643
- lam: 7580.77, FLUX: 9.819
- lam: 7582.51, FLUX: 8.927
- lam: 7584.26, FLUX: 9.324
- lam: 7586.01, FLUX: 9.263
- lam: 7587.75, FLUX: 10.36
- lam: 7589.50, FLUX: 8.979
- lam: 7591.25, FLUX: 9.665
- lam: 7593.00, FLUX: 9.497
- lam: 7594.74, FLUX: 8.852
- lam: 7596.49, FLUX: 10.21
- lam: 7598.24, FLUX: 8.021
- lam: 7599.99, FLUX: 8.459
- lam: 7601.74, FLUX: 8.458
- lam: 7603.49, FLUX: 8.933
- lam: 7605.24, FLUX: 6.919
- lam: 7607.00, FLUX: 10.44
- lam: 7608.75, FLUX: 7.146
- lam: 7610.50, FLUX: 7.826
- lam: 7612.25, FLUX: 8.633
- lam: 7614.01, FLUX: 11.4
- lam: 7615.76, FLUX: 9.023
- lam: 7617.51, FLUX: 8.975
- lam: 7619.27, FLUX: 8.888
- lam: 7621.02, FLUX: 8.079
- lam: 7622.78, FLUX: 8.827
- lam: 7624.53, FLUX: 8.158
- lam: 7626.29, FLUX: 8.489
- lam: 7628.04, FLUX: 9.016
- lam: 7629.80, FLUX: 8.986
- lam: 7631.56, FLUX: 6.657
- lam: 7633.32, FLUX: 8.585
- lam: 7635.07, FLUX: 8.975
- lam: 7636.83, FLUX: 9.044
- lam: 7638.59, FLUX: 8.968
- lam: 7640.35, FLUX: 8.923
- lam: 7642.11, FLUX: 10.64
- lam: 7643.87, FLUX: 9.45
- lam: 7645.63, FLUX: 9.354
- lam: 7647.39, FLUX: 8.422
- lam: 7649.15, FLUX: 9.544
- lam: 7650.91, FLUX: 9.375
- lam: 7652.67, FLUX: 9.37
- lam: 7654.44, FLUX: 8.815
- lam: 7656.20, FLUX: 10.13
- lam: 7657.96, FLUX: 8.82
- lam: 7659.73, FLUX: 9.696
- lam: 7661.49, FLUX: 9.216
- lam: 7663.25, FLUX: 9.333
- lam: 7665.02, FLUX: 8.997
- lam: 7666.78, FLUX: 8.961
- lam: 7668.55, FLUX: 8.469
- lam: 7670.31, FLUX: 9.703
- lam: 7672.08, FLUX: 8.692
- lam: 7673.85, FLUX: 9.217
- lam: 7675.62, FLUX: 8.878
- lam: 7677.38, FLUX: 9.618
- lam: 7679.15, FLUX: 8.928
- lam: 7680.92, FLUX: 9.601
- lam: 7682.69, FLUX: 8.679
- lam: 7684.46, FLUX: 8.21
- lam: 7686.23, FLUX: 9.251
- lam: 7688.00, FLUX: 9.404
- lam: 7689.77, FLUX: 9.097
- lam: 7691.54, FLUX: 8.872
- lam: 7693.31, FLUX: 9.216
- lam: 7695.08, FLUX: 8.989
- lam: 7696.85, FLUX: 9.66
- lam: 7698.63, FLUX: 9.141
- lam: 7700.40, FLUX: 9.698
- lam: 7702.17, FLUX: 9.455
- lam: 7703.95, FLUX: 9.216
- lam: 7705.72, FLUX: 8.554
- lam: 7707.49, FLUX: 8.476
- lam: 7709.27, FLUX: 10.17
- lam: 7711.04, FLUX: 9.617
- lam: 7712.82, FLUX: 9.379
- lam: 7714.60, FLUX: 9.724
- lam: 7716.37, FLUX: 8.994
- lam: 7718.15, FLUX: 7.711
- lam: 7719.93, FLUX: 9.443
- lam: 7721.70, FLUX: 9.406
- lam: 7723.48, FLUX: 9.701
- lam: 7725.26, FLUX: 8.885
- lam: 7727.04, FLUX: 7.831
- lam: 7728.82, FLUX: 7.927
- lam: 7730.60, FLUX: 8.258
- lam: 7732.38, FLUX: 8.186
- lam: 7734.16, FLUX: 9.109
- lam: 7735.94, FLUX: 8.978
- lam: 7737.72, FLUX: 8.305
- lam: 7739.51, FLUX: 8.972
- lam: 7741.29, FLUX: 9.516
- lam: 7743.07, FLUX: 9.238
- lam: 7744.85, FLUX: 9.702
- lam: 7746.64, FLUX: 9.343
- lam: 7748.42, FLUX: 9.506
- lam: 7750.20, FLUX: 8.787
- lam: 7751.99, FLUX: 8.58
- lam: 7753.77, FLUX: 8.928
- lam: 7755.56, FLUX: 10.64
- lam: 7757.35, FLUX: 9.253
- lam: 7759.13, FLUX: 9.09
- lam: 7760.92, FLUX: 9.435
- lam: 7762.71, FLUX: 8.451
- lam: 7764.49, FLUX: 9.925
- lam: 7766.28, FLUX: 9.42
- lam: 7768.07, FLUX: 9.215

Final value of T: -0.6 A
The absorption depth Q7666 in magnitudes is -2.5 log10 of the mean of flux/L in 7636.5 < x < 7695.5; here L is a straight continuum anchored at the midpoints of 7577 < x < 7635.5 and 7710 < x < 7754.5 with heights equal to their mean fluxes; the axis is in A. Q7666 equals -0.04 mag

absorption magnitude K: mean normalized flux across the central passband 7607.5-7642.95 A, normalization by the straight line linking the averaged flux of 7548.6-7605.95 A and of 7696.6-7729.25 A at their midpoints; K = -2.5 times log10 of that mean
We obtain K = 0.011 mag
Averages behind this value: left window 8.73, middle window 8.78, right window 9.11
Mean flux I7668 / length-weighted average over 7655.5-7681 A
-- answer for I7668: 9.2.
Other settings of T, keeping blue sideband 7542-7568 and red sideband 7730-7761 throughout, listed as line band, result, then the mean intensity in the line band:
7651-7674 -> -0.79 A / 9.19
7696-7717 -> -0.80 A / 9.34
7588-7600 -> -0.69 A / 9.21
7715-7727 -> 0.09 A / 8.97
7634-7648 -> -0.63 A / 9.23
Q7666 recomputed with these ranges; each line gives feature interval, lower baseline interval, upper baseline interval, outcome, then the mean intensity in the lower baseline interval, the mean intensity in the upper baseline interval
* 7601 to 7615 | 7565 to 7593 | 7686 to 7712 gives 0.02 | 8.78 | 9.26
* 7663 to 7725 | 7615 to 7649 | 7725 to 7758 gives -0.03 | 8.83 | 8.94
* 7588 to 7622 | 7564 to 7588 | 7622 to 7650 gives -0.02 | 8.64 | 8.88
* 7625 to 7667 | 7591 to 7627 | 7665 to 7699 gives -0.02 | 8.79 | 9.08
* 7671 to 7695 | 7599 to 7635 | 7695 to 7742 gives -0.02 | 8.6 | 9.01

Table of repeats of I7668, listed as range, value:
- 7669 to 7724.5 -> 9.18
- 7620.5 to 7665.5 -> 9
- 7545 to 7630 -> 8.76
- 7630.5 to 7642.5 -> 8.75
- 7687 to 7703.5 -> 9.28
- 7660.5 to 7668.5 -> 9.07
